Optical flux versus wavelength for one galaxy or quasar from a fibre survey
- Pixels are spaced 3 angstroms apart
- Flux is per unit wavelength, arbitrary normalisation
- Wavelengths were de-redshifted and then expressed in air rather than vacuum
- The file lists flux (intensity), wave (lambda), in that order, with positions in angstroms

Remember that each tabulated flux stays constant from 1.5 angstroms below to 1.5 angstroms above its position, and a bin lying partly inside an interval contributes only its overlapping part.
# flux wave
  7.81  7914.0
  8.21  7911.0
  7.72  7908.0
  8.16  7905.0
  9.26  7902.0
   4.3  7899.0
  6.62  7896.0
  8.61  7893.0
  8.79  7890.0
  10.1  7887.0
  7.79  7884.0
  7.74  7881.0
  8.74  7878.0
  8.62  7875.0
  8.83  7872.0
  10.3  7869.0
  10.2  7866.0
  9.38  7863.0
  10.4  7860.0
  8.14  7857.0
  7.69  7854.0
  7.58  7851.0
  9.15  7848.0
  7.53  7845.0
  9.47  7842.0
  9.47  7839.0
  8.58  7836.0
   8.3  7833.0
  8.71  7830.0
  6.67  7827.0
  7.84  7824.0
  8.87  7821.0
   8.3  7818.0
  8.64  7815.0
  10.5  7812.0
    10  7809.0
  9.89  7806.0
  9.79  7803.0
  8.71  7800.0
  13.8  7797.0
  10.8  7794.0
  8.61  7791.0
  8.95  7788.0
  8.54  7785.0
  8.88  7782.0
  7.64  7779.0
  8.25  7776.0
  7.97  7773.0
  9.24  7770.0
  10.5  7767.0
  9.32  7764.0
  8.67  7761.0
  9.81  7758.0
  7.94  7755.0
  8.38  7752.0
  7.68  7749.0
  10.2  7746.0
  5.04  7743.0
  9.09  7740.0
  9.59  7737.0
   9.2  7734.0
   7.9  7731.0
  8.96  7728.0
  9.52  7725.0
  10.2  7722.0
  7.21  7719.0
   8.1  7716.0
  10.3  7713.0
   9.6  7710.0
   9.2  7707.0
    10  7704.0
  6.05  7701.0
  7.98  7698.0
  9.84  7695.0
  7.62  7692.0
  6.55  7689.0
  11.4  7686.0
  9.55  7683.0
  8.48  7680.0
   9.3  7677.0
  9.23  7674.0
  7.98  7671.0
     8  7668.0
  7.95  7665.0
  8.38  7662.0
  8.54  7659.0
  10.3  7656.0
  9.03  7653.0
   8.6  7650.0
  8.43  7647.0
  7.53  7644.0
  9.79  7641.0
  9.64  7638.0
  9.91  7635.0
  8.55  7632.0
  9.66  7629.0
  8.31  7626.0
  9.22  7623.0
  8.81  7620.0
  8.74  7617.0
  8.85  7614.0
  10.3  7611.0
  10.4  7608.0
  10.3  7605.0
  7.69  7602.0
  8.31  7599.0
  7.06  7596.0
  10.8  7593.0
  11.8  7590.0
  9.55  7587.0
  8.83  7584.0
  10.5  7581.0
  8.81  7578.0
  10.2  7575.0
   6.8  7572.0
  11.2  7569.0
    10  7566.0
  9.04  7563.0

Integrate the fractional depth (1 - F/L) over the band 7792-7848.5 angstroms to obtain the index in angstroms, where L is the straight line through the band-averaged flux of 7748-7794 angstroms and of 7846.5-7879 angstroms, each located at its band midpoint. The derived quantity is -2.0 angstroms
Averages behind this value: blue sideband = 8.77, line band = 9.21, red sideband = 9.01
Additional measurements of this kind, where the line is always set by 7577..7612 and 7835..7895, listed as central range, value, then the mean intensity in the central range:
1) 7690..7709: 1.71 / 8.43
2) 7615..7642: 0.79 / 9.16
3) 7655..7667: 0.85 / 8.7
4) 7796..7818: -2.43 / 9.98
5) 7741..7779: 2.31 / 8.55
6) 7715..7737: 0.94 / 8.8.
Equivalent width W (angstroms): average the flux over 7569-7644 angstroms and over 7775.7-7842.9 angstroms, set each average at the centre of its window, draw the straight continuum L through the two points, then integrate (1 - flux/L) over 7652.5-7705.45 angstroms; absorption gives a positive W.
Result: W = 3.2 angstroms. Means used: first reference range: 9.29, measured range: 8.67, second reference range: 9.11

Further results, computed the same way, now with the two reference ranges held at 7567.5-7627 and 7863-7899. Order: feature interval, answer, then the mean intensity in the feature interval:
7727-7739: 0.1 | 8.92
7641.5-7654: 1.0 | 8.48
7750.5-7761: 0.3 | 8.7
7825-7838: 0.9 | 8.11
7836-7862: 0.0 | 8.69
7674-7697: 0.4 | 8.96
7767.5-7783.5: 0.6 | 8.53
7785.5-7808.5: -3.1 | 10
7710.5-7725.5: -0.1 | 9.07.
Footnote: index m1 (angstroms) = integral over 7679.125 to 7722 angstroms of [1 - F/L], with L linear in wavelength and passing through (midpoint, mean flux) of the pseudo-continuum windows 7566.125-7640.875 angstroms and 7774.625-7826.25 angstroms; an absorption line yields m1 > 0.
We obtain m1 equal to 2.5 angstroms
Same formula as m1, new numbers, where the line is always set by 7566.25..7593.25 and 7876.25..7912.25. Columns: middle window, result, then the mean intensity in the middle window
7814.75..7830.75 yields 0.6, 8.11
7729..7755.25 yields 1.5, 8.37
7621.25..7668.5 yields 2.7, 8.88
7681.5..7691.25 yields 0.2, 9.05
